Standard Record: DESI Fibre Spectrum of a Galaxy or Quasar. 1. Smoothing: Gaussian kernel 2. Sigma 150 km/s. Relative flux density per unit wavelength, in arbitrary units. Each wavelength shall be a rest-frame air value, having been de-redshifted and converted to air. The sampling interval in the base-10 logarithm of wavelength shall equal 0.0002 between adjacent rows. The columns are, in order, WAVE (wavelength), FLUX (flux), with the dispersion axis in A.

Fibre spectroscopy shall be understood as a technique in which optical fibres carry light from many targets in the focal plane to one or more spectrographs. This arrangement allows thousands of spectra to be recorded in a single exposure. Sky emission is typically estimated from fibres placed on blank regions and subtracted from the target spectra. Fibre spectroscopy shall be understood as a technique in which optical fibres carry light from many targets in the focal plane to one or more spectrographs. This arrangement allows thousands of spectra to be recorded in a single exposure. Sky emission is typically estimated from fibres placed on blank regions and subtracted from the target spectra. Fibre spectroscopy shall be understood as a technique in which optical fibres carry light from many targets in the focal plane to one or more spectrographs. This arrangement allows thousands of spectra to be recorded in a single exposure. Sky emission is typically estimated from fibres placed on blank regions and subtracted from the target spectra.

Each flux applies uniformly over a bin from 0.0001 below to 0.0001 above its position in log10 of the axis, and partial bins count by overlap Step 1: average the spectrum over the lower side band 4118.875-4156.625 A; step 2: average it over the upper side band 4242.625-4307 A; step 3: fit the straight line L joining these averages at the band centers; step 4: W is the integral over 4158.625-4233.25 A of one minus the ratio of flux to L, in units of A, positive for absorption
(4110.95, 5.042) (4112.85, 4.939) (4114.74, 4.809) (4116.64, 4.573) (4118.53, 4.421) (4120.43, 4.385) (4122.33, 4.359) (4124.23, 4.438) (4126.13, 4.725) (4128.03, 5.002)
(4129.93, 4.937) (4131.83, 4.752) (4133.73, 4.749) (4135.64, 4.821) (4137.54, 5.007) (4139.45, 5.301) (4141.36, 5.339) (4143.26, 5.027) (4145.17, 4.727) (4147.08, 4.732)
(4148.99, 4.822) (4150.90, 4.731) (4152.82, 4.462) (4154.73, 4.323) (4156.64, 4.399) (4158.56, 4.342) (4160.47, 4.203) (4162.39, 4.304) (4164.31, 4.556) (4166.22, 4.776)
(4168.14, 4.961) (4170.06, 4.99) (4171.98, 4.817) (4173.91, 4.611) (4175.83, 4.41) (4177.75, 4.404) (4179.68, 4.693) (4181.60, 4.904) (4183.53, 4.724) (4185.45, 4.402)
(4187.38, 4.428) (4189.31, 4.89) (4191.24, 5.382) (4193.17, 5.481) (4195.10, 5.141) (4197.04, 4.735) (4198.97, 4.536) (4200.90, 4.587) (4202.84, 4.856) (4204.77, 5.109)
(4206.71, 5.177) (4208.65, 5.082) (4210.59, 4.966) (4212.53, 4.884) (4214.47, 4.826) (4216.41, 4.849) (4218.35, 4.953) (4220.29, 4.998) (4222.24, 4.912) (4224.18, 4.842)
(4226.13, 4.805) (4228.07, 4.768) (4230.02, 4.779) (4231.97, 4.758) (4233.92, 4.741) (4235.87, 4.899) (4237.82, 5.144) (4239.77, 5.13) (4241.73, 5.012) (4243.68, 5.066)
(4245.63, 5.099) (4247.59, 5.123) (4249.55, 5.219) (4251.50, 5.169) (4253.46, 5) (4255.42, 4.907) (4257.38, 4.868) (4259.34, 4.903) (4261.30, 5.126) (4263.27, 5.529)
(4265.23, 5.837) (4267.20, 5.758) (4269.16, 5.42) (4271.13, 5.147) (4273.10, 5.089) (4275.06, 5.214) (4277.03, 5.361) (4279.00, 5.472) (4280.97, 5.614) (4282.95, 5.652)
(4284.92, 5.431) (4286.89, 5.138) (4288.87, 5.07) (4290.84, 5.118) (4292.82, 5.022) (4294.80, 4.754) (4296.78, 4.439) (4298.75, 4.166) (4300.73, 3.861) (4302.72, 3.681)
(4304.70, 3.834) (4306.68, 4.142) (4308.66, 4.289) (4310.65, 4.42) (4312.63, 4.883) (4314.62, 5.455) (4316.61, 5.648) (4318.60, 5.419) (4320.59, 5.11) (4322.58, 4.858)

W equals 1.1 A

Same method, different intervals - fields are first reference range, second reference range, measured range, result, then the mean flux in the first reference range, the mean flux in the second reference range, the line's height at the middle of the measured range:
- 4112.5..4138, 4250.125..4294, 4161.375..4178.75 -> 0.8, 4.7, 5.26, 4.87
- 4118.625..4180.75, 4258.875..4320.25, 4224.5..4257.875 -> -0.5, 4.69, 5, 4.89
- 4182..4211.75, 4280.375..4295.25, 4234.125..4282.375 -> -0.8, 4.9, 5.23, 5.12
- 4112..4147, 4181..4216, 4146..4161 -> 1.0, 4.79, 4.89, 4.83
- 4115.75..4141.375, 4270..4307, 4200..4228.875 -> -0.6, 4.75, 4.87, 4.81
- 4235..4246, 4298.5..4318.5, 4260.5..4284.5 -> -3.2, 5.06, 4.49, 4.79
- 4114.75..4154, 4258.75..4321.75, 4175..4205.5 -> 0.4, 4.76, 5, 4.85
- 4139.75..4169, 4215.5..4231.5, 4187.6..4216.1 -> -1.0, 4.66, 4.86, 4.8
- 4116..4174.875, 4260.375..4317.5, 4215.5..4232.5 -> 0.0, 4.7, 4.98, 4.85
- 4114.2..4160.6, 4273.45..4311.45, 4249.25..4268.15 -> -1.9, 4.7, 4.78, 4.76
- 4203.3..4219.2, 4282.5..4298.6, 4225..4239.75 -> 0.4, 4.98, 5.01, 4.99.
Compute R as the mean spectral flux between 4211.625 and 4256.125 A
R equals 4.95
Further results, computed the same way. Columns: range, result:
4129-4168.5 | 4.72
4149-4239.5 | 4.78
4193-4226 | 4.92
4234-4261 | 5.03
